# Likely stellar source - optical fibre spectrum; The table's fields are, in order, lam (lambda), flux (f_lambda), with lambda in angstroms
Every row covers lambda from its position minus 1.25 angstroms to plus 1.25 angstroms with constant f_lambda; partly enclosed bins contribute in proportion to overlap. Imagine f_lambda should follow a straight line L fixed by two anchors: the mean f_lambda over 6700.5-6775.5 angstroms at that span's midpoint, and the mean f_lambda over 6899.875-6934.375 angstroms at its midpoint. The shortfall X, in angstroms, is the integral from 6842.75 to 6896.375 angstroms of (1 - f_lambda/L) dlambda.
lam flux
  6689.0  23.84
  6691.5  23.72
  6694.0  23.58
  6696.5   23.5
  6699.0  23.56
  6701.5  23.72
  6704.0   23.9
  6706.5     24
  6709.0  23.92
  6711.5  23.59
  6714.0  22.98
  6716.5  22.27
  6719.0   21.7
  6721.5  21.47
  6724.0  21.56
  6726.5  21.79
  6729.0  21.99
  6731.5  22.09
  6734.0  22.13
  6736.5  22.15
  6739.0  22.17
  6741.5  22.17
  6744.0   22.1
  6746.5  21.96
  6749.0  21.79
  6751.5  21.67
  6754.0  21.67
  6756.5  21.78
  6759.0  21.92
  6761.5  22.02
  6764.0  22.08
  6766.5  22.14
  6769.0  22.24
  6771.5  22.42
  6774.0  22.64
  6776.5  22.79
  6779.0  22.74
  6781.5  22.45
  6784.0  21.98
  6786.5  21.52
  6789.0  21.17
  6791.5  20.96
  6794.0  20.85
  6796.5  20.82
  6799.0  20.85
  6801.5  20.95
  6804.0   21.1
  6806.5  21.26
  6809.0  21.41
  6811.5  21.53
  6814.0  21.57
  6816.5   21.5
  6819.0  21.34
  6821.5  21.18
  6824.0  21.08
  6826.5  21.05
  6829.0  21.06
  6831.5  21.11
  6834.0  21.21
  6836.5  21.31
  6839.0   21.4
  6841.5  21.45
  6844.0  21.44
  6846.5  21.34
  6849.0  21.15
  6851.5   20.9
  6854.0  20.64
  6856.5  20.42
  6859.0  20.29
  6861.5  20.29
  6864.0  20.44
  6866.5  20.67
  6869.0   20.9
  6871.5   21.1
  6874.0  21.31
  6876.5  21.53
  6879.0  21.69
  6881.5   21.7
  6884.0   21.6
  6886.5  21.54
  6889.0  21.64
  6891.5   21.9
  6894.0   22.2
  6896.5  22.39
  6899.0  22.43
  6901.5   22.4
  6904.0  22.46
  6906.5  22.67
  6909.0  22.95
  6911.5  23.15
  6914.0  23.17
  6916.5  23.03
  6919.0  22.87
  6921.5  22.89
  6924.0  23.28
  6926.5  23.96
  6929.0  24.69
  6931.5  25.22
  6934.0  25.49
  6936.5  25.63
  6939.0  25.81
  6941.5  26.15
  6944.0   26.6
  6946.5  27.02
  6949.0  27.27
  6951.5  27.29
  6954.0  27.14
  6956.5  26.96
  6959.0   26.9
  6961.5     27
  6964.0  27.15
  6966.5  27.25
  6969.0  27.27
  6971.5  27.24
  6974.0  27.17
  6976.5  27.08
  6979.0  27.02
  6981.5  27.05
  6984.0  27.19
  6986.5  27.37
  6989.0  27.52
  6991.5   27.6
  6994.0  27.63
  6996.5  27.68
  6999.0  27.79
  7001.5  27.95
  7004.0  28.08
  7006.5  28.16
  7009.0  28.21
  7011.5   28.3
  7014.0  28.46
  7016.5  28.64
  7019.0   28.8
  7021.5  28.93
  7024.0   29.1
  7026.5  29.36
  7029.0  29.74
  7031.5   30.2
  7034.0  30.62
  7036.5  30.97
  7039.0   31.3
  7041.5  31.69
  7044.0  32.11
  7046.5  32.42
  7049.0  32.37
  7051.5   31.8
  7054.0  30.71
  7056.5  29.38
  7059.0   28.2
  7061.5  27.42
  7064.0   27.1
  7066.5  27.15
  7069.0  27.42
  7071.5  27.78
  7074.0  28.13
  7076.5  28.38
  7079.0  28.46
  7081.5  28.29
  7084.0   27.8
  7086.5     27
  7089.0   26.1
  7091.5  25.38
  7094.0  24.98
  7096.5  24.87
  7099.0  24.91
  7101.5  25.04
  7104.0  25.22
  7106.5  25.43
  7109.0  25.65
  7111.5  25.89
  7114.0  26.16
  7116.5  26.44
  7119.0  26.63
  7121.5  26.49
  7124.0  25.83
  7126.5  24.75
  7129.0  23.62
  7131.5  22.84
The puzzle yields 4.4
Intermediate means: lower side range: 22.3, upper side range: 23.4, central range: 21.2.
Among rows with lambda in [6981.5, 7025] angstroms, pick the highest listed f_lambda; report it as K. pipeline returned 29.1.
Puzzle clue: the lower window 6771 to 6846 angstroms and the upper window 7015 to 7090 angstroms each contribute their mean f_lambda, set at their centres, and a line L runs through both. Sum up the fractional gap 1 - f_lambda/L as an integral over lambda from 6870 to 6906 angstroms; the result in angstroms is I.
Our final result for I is 3.2 angstroms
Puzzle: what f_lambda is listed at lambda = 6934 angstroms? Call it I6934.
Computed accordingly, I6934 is 25.49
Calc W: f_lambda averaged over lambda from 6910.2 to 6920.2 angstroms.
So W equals 23.1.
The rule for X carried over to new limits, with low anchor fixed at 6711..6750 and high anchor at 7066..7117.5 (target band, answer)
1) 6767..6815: 2.5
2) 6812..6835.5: 2.0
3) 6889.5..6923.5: 2.2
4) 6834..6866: 3.6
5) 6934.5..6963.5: -2.3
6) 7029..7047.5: -3.8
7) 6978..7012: -3.2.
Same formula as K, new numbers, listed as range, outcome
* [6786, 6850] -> 21.57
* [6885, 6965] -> 27.29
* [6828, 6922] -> 23.17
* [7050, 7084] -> 31.8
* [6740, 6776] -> 22.64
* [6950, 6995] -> 27.63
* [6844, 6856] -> 21.44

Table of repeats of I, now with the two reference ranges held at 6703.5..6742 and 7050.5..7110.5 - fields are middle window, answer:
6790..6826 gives 3.70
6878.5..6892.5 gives 1.67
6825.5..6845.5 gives 2.25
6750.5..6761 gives 0.52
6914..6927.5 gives 1.01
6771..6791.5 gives 0.98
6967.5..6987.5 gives -1.05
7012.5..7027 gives -1.36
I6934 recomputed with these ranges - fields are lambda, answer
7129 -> 23.62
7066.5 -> 27.15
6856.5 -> 20.42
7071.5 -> 27.78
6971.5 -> 27.24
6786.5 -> 21.52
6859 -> 20.29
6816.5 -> 21.5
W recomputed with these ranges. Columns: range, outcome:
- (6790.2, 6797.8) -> 20.9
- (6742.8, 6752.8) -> 21.9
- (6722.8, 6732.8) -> 21.9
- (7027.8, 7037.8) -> 30.4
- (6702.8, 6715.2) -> 23.7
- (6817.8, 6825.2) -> 21.2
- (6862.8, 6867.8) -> 20.6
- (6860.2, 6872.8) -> 20.7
